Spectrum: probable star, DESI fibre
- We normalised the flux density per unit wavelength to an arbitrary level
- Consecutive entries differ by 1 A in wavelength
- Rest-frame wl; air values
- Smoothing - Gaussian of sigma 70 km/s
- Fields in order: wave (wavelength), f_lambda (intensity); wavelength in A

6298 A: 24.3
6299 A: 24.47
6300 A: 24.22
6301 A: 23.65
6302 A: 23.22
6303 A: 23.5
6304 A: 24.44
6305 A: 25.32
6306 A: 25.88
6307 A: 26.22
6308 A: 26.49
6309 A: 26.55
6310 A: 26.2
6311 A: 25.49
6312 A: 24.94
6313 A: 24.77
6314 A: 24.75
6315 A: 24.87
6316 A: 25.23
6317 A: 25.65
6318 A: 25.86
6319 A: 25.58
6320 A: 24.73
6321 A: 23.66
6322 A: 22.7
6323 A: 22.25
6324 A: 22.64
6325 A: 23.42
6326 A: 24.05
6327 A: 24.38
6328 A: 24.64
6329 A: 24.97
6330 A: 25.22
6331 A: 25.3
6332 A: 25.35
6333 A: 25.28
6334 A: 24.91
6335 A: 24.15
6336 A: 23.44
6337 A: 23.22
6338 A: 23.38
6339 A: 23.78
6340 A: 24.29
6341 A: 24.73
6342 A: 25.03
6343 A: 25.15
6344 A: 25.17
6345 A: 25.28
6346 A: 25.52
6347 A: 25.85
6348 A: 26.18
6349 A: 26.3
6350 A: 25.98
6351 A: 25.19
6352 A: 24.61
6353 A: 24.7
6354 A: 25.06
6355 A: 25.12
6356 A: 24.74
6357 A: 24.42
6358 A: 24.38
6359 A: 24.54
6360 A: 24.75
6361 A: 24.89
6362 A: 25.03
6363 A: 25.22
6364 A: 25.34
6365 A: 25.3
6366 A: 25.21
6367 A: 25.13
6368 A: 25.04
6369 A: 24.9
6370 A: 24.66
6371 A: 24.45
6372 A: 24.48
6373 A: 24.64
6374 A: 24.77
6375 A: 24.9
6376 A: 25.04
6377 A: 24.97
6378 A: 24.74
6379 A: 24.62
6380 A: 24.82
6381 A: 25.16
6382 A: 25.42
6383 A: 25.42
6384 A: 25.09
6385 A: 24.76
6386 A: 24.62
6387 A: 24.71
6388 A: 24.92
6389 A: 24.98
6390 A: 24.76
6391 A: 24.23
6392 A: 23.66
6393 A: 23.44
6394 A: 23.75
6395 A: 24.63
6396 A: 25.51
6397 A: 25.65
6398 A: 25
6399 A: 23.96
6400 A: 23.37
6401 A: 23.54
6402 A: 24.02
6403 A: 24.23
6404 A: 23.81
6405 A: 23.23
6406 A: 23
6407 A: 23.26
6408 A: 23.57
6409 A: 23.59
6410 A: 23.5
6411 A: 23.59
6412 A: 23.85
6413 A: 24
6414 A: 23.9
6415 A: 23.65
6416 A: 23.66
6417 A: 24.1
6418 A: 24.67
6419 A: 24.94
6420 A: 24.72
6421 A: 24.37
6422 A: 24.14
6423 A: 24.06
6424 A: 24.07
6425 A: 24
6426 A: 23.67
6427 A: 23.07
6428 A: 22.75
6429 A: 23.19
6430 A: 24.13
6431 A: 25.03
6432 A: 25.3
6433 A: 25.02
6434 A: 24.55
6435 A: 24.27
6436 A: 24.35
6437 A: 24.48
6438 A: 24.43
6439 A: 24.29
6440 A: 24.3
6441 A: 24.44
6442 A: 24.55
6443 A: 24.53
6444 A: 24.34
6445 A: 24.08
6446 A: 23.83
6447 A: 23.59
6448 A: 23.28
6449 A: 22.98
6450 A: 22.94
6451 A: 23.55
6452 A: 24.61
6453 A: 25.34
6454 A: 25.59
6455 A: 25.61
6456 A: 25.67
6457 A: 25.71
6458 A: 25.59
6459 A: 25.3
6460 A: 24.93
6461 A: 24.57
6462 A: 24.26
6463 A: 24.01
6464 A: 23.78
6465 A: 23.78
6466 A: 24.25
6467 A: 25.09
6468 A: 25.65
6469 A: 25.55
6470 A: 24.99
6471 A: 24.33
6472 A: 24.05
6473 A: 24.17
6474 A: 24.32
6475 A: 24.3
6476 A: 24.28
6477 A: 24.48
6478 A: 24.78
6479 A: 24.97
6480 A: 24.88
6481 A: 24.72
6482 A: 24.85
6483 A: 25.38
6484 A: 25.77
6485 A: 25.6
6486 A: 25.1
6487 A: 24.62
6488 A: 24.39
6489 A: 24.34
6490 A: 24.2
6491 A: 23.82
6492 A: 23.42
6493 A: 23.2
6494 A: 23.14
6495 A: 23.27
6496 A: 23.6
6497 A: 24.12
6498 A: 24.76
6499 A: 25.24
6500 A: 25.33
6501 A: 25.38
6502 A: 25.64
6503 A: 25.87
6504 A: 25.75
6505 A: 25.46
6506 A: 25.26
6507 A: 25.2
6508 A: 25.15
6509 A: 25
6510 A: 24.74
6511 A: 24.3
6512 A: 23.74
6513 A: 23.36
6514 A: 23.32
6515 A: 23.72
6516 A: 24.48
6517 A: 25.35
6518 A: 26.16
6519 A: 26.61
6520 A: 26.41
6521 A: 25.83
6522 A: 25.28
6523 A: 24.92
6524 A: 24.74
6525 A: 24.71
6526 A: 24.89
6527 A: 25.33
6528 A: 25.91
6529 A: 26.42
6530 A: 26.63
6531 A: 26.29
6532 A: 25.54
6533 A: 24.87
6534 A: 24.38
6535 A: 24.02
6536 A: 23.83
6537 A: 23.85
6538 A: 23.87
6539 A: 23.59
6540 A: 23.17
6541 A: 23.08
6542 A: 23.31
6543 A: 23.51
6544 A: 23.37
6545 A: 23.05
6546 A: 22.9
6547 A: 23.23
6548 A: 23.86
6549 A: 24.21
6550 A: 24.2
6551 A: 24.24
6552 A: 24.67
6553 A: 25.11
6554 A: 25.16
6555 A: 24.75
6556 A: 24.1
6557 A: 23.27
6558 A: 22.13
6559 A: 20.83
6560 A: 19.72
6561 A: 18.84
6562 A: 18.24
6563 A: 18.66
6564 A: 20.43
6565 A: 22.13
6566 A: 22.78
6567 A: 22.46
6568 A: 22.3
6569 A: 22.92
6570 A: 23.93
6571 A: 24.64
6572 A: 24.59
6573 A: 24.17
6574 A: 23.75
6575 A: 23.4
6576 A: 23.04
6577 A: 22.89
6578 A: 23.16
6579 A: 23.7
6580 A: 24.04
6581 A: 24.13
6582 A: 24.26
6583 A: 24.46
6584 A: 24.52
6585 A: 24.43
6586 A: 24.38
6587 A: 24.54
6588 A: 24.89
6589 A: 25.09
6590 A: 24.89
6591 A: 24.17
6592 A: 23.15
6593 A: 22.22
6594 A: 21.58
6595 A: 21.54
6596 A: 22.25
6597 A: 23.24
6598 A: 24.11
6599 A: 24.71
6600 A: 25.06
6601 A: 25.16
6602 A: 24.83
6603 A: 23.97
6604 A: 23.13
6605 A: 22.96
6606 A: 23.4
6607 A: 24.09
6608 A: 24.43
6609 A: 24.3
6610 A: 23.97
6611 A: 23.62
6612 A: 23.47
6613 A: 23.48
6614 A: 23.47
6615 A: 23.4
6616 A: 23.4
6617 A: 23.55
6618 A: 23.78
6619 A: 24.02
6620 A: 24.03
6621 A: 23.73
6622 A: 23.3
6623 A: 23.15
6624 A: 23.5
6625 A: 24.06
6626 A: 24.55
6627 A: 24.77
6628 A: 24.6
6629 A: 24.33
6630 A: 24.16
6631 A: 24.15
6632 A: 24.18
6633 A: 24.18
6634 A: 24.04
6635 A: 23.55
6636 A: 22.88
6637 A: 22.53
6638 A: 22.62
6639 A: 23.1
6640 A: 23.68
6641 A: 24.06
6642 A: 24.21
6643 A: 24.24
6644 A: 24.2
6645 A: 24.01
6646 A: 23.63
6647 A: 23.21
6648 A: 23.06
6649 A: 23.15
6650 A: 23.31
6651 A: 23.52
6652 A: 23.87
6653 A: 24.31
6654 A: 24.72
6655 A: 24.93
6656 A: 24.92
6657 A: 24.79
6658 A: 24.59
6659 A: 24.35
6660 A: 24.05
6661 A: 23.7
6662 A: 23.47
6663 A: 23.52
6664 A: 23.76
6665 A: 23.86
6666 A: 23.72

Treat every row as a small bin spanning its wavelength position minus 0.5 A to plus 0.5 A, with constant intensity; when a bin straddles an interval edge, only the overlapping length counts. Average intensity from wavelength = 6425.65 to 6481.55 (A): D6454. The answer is 24.4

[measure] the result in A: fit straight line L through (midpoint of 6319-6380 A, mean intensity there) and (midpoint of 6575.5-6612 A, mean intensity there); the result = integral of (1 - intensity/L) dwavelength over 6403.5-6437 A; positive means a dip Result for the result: 0.7 A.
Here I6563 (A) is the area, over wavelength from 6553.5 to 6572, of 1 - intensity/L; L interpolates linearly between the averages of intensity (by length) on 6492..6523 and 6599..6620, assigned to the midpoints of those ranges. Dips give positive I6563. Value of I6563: 1.7 A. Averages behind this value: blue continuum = 24.8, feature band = 22.1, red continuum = 23.9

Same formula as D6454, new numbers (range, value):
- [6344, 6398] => 24.9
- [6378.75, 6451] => 24.2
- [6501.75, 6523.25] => 25.1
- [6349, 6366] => 25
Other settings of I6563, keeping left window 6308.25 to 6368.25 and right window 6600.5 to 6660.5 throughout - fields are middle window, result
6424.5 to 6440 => 0.2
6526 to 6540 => -0.4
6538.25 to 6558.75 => 0.4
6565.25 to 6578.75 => 0.4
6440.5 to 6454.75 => 0.2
